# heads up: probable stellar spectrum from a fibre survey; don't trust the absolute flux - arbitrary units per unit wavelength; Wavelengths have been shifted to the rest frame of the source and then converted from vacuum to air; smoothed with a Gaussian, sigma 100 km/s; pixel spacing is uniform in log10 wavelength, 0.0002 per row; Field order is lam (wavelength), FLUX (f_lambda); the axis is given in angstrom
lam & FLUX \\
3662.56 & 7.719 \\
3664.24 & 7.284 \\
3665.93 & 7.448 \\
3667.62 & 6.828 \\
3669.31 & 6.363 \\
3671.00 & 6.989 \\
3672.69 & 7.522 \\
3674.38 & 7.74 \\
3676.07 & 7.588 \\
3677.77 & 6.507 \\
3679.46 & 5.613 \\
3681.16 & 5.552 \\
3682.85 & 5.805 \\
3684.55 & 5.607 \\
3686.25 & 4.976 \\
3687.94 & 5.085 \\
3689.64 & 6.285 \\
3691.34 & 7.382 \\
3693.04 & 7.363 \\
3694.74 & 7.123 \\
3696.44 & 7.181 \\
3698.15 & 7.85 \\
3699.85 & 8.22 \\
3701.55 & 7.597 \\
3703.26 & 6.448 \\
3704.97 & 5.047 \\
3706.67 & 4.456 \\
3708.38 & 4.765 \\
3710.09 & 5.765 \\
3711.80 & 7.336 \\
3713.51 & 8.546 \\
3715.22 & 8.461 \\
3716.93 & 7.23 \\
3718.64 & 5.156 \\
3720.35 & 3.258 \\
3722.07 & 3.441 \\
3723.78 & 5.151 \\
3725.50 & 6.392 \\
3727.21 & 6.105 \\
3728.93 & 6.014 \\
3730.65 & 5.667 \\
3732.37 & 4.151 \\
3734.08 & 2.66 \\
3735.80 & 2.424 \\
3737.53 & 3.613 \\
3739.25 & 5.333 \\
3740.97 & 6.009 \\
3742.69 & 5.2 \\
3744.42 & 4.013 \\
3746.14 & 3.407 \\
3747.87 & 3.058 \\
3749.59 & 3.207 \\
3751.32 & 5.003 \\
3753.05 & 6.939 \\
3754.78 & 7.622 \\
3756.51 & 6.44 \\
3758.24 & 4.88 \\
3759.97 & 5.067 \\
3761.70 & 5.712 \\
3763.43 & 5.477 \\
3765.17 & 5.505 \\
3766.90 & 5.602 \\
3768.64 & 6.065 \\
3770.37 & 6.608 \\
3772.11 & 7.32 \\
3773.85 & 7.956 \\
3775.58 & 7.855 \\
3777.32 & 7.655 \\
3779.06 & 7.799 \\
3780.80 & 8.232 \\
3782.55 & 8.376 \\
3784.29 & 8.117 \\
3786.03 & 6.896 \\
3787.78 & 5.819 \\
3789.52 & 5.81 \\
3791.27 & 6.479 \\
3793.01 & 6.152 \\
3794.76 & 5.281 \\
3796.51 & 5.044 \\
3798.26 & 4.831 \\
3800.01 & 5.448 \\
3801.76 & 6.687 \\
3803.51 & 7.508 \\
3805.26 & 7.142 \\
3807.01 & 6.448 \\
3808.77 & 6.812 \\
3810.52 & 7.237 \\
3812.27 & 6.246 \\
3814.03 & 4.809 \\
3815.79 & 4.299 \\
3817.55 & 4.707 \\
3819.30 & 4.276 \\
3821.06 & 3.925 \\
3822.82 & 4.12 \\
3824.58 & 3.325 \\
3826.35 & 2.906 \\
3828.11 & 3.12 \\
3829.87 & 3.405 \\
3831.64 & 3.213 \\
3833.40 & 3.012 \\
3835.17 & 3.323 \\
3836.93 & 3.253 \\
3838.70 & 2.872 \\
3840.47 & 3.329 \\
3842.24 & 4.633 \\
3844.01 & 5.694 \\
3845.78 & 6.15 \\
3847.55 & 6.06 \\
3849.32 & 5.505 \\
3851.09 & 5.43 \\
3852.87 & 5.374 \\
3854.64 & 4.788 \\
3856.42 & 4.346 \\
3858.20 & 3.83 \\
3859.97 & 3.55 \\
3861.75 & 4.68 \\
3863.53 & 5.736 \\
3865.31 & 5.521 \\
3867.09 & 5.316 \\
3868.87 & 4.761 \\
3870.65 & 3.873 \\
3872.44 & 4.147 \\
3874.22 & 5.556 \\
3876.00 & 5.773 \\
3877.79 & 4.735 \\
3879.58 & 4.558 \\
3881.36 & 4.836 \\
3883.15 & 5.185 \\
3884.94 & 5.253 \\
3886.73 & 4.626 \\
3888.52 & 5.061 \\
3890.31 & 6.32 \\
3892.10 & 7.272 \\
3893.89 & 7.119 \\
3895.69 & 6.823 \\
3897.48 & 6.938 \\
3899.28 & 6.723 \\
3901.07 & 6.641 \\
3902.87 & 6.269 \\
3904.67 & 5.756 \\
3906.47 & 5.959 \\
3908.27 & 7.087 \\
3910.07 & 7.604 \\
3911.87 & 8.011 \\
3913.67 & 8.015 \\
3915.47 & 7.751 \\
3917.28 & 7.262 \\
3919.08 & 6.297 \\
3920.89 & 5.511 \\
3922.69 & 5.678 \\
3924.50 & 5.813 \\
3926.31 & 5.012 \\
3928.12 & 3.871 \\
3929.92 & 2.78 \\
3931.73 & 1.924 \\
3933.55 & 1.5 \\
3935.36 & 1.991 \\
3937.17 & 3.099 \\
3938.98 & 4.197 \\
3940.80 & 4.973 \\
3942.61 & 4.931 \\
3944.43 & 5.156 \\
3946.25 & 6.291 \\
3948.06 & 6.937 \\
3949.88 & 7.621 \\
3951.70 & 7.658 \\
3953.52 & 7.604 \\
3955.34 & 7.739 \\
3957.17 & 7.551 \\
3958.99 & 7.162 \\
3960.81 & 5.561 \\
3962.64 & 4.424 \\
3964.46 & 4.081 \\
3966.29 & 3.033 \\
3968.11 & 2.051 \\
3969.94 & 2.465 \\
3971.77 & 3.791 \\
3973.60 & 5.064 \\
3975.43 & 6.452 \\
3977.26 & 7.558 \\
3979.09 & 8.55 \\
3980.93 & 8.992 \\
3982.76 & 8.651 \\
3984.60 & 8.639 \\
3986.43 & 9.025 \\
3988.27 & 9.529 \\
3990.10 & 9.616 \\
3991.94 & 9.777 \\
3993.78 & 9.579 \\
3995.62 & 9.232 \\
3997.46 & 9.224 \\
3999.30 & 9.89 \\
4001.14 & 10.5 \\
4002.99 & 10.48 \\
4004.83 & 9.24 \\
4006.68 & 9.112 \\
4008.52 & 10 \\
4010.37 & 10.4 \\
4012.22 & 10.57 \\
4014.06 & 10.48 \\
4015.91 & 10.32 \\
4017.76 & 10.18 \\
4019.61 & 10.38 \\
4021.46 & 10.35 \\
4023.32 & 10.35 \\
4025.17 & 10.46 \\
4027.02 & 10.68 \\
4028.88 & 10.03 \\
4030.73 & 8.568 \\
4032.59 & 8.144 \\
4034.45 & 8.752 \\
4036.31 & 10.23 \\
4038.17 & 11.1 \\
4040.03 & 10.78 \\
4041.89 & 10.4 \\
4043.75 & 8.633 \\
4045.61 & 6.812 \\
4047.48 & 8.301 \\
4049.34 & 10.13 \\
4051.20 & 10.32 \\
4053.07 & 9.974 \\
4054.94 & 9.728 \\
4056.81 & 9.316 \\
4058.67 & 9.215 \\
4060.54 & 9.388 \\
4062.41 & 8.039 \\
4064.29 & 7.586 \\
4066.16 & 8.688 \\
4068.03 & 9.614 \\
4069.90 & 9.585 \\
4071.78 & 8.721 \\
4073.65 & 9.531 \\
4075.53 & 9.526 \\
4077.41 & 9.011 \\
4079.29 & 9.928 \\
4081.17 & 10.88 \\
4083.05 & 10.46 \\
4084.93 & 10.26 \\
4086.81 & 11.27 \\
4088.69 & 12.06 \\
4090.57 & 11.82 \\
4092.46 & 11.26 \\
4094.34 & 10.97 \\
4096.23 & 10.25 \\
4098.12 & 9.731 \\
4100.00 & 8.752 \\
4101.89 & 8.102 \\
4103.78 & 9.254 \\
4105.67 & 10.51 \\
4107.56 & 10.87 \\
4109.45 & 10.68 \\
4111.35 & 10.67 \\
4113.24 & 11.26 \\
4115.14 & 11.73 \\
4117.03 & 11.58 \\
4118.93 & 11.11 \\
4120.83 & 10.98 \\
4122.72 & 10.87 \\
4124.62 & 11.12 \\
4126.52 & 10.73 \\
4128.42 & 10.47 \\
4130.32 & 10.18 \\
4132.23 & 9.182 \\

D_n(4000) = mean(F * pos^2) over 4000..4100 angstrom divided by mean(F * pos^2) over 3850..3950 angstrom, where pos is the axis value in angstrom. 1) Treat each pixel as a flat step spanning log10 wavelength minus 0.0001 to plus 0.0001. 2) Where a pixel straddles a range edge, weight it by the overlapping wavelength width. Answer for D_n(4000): 2.0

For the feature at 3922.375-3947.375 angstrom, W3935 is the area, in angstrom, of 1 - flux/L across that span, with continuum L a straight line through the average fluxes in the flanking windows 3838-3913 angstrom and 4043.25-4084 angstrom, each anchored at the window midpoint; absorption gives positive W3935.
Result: 9.8 angstrom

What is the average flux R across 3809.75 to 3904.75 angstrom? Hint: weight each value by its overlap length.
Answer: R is 4.92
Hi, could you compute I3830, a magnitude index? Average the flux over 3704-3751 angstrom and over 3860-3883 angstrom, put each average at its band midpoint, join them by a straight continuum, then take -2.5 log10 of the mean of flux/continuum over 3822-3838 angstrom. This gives 0.44 mag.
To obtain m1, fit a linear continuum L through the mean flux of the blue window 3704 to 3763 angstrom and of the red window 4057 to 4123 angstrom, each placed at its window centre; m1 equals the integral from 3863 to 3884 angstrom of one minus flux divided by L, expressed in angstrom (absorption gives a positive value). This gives 6.3 angstrom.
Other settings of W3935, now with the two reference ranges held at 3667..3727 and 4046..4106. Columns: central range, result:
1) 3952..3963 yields 2.3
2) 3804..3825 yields 5.8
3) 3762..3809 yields 3.5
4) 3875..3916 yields 9.4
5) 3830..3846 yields 8.0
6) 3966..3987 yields 6.2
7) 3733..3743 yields 3.8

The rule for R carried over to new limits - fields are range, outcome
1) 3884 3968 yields 5.72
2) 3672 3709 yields 6.45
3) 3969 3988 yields 7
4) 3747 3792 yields 6.37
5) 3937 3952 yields 5.7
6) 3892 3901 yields 6.92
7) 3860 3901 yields 5.48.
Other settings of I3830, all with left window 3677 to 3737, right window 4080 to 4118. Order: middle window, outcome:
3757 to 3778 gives 0.05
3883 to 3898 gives 0.31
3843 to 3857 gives 0.37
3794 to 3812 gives 0.13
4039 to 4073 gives 0.10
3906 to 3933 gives 0.40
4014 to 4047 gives 0.00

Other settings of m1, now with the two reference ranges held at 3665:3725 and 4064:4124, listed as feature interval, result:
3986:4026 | -2.26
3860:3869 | 3.31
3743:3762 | 5.30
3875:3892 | 6.15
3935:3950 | 6.49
